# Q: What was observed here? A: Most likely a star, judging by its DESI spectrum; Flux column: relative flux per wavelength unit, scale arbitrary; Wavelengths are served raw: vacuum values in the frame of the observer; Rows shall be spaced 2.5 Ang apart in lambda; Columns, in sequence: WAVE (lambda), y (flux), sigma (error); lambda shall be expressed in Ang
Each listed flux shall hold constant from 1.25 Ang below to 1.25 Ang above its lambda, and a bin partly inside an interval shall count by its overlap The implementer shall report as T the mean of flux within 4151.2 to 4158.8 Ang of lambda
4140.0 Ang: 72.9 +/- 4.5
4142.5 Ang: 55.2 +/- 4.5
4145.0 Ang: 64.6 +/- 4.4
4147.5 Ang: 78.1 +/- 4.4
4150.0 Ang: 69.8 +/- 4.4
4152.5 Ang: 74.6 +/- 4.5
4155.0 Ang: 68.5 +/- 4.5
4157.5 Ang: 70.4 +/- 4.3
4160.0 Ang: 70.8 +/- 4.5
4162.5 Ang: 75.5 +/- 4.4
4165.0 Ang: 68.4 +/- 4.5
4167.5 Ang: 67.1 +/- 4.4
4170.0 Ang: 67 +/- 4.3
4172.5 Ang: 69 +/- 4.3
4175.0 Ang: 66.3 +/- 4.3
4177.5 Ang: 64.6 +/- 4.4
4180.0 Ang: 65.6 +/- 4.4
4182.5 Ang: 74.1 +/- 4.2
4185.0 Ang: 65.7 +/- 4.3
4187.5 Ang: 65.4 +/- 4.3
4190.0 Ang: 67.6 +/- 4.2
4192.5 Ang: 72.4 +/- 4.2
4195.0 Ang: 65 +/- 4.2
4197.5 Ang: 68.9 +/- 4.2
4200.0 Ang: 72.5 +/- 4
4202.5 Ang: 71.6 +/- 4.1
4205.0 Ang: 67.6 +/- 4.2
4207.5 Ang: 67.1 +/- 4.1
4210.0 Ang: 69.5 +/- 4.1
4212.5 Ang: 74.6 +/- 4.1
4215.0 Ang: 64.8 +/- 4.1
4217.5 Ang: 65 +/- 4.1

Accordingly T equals 71.2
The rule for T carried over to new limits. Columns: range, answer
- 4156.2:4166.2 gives 71.3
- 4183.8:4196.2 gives 67.2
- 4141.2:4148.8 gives 66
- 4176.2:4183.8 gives 68.1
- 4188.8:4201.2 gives 69.3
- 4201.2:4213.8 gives 70.1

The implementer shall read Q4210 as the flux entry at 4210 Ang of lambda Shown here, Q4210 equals 69.5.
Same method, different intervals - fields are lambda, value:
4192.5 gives 72.4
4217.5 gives 65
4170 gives 67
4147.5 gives 78.1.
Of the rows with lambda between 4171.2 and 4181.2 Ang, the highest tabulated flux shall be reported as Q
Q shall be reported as 69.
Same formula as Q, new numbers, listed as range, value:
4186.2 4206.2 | 72.5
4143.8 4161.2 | 78.1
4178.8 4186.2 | 74.1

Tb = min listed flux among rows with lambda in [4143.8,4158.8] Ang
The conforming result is 64.6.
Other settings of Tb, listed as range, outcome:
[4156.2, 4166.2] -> 68.4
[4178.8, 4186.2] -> 65.6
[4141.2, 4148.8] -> 55.2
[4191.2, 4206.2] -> 65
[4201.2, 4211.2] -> 67.1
